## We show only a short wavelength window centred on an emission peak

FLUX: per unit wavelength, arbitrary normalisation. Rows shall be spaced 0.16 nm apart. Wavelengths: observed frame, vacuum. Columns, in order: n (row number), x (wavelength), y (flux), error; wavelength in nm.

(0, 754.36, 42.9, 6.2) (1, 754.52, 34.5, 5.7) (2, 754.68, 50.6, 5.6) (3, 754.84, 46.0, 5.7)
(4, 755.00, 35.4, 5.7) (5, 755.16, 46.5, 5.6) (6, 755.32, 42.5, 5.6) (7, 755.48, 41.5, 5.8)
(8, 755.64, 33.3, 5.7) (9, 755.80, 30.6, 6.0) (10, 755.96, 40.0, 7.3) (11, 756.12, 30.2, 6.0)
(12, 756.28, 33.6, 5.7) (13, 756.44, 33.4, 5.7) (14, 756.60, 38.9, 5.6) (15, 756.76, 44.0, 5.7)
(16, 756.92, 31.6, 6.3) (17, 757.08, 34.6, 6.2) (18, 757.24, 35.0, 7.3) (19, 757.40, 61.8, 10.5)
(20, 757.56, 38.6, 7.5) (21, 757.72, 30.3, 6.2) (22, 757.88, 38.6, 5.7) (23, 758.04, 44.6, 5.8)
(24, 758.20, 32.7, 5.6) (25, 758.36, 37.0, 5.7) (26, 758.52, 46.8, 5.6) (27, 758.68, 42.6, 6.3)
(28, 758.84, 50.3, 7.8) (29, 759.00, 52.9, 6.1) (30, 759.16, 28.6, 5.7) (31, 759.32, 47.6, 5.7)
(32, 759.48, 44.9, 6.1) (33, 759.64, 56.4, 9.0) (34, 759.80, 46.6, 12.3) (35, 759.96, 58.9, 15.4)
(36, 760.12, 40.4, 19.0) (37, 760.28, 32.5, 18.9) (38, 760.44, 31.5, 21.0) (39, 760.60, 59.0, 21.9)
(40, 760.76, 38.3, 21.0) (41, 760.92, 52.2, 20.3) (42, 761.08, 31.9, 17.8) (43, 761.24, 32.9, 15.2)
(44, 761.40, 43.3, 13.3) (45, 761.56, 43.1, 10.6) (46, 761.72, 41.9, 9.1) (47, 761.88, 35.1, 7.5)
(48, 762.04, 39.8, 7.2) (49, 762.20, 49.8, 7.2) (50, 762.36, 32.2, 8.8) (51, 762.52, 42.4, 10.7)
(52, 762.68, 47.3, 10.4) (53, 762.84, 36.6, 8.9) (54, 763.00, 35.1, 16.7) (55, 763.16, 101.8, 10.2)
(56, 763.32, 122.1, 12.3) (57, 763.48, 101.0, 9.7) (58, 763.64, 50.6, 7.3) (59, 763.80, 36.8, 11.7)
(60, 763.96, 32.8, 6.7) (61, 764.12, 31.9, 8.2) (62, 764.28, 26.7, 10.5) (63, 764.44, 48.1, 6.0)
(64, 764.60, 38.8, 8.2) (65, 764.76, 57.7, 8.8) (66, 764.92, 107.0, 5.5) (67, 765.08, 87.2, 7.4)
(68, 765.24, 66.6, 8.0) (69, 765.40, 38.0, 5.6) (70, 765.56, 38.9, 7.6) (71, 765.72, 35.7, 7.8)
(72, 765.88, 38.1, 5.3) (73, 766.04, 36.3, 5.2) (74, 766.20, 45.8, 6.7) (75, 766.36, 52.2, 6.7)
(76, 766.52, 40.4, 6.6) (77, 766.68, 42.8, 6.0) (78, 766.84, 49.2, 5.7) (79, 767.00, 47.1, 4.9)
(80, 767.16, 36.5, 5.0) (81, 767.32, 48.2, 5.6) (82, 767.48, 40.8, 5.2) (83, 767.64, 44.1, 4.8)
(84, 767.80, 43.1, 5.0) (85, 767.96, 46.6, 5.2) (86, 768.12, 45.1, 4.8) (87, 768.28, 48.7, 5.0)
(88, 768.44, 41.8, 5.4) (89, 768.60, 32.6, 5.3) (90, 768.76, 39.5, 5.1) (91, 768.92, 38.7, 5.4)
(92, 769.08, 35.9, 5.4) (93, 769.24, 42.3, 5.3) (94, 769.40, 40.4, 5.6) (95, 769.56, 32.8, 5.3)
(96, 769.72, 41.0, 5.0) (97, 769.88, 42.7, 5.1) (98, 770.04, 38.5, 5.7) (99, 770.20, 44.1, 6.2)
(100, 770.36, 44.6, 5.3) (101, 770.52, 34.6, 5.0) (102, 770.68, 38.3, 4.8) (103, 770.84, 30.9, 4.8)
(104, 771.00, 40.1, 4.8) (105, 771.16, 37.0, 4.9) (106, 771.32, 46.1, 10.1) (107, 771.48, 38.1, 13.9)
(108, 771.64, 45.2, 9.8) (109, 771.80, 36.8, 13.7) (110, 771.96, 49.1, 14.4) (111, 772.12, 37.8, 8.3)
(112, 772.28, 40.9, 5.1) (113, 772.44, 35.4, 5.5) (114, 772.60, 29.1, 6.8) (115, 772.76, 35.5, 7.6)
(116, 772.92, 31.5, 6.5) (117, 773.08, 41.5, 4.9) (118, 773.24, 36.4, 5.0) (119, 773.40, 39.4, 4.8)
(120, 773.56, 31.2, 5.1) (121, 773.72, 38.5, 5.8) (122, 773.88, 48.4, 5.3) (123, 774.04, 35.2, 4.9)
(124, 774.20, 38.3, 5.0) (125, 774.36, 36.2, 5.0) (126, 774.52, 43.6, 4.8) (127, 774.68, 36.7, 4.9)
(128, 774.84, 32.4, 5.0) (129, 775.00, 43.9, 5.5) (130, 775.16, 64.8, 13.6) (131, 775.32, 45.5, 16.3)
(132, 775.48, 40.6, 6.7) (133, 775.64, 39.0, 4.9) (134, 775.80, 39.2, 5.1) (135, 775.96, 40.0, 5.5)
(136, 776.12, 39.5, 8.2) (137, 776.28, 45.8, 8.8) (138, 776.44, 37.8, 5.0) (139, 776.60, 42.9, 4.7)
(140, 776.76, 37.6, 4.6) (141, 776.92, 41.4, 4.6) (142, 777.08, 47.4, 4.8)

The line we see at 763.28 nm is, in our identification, [S II] 6716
